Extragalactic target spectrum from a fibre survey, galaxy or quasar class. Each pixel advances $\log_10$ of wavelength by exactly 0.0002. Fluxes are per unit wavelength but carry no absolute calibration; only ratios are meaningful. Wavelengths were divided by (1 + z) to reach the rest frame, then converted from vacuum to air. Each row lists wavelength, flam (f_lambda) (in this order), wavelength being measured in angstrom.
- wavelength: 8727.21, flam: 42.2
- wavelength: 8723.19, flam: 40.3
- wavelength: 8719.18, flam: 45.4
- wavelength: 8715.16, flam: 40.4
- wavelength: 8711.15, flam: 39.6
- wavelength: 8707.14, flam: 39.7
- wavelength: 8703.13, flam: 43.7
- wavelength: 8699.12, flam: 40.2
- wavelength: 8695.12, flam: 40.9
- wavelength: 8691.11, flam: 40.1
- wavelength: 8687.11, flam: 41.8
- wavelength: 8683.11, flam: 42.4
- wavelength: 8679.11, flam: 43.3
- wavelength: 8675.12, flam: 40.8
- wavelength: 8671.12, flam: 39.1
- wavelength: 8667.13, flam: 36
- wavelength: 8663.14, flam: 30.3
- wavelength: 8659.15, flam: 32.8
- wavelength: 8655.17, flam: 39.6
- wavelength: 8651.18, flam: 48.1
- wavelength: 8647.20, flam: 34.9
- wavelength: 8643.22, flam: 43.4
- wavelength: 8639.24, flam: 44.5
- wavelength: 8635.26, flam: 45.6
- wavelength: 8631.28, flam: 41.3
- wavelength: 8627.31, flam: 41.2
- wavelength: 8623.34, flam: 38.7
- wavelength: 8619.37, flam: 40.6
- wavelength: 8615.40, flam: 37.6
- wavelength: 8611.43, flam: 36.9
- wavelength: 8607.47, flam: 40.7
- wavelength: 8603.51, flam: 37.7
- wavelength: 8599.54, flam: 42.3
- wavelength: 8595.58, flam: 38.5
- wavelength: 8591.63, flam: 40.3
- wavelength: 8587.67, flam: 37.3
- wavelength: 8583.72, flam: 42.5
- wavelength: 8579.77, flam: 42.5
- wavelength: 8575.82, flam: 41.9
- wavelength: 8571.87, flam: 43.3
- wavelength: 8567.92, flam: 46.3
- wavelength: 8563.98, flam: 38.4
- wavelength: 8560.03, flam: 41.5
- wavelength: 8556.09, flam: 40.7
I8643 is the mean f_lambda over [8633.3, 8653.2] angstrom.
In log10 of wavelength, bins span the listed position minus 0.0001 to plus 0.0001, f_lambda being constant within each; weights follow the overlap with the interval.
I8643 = 43.3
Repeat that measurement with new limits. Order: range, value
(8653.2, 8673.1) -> 35.6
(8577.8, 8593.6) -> 40.7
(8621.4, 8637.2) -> 41.7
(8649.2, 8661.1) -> 40.2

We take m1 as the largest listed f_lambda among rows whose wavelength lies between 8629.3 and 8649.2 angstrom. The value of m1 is 45.6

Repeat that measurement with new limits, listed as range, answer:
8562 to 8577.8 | 46.3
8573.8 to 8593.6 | 42.5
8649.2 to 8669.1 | 48.1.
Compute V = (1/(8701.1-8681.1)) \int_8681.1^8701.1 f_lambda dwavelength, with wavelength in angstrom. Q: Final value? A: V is 41.1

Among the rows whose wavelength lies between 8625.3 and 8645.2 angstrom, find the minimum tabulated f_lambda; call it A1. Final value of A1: 41.2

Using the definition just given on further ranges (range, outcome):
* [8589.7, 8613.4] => 36.9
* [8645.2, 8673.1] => 30.3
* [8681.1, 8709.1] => 39.7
